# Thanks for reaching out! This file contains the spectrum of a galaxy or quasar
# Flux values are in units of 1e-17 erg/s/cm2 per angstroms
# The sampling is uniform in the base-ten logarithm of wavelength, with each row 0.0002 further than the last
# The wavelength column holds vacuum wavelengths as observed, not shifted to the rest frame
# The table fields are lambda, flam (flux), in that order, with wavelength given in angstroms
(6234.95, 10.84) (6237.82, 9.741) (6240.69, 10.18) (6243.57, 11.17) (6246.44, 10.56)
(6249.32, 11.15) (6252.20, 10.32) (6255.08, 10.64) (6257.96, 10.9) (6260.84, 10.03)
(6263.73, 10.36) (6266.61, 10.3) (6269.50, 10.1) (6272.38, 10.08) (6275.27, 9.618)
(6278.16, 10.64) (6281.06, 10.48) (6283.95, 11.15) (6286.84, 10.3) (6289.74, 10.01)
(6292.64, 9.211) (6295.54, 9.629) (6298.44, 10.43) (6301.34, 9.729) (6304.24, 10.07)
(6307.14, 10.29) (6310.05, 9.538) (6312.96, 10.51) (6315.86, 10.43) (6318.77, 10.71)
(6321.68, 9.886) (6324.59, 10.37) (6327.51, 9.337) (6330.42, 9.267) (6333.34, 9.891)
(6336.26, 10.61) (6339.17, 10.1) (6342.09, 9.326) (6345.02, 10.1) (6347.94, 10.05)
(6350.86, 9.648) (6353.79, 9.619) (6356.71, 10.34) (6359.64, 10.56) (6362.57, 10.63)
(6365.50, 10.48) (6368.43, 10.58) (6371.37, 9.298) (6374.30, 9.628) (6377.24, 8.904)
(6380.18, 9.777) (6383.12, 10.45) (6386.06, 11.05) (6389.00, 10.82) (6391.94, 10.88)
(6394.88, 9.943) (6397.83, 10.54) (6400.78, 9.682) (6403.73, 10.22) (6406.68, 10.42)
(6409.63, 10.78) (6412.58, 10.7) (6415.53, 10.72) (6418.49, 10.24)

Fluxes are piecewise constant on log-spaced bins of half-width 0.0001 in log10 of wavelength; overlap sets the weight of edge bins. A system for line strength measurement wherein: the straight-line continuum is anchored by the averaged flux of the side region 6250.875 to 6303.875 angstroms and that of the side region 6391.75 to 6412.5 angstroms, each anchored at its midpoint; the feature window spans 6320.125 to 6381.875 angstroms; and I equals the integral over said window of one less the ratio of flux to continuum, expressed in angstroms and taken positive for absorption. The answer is 2.2 angstroms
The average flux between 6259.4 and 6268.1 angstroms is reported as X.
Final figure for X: 10.2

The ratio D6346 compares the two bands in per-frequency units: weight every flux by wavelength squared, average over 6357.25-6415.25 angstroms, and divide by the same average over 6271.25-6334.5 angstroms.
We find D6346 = 1.0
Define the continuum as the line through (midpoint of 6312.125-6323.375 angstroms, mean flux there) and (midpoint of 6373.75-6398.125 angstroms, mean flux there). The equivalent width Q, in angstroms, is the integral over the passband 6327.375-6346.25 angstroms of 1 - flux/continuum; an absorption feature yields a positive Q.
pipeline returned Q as 0.9 angstroms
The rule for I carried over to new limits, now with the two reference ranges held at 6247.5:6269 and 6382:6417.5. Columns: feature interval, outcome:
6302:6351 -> 2.3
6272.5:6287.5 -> 0.1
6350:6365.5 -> 0.4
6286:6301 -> 0.9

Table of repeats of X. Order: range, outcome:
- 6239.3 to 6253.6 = 10.7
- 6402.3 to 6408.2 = 10.3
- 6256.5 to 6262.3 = 10.5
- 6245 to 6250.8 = 10.9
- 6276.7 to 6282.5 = 10.5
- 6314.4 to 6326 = 10.4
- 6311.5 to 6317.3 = 10.5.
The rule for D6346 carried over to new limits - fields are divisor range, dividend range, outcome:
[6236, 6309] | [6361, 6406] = 1.03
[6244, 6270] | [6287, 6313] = 0.96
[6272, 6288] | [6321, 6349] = 0.97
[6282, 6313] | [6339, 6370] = 1.02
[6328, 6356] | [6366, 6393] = 1.04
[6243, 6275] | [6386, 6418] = 1.05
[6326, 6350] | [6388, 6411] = 1.08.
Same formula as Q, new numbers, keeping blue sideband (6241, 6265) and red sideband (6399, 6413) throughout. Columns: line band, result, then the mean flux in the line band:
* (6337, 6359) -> 1.1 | 9.94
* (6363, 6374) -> 0.3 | 10.1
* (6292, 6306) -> 0.9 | 9.86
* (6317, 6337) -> 0.9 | 9.99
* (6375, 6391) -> 0.3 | 10.2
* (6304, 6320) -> 0.4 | 10.3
